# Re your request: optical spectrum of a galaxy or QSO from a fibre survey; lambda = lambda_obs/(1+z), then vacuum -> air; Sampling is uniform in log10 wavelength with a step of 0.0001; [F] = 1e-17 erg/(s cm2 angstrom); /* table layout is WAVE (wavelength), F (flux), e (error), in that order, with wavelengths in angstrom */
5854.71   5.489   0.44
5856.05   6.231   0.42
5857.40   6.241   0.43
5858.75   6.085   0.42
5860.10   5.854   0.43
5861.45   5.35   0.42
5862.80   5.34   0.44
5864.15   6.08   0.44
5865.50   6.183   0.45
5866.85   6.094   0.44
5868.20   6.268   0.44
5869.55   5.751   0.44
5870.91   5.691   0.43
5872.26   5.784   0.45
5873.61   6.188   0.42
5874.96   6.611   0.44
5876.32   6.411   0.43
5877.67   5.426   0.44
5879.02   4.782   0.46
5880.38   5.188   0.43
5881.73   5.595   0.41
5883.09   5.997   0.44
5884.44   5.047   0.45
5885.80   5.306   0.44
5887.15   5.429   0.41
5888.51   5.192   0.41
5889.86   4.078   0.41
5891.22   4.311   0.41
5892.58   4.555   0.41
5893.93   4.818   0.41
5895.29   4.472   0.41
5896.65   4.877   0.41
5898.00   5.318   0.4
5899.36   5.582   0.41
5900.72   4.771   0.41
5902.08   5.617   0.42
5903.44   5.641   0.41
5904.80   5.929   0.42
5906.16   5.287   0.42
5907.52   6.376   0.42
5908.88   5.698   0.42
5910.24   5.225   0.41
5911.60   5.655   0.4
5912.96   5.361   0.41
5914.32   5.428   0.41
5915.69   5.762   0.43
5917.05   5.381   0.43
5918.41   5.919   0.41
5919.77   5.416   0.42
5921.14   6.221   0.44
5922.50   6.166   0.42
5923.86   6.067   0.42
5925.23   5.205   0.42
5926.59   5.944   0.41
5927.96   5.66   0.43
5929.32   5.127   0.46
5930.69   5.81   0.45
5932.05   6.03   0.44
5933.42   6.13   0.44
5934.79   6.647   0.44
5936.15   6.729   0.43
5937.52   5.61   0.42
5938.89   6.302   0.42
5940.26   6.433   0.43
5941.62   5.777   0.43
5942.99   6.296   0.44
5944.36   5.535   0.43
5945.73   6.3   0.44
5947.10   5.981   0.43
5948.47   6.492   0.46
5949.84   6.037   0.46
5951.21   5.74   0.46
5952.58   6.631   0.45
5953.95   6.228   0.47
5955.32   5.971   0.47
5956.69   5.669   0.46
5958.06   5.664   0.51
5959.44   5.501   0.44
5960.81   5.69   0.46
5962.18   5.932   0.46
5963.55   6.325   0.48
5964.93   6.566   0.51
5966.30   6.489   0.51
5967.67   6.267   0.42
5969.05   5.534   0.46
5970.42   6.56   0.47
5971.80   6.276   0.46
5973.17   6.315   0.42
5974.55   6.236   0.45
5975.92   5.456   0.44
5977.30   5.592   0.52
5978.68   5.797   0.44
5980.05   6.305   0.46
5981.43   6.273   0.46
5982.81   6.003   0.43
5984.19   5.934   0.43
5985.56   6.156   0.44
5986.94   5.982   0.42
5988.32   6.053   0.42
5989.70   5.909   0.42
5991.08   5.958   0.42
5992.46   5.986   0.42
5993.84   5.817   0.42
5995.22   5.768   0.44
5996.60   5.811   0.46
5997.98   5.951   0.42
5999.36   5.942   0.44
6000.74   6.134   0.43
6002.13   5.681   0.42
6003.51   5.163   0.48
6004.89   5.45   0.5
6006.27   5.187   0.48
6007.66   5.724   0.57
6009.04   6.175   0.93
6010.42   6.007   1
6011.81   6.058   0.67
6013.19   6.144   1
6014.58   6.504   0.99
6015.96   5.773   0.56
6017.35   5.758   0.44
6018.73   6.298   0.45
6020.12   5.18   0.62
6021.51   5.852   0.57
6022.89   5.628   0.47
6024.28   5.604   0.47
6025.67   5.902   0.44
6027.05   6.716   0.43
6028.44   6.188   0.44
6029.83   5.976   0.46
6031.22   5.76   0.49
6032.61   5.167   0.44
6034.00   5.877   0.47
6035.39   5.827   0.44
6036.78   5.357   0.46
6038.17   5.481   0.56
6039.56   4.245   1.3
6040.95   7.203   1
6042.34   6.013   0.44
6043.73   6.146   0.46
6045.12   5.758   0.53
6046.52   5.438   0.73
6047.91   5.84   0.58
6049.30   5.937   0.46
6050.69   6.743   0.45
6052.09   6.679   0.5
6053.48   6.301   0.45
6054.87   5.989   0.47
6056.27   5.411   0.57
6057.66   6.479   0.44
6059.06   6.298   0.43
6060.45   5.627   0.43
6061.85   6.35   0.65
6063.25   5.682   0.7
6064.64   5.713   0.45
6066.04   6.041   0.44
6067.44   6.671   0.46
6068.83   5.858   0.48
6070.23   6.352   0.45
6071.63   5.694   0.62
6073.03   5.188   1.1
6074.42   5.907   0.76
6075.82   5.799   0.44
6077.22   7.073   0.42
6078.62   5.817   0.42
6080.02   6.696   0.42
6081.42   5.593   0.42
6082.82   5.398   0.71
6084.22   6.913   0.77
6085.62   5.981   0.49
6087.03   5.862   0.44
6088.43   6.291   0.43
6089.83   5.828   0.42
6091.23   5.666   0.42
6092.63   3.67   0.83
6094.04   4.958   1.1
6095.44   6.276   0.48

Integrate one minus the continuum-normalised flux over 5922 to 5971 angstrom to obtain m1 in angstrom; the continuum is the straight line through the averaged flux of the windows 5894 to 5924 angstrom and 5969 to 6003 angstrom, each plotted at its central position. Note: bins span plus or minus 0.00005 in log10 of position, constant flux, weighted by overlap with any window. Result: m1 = -2.4 angstrom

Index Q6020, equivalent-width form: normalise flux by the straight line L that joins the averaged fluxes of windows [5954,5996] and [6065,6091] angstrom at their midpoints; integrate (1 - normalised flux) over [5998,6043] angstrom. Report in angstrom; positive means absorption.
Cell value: 1.5 angstrom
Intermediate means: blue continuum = 6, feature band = 5.81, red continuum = 6.04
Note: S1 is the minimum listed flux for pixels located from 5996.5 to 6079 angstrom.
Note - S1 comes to 4.245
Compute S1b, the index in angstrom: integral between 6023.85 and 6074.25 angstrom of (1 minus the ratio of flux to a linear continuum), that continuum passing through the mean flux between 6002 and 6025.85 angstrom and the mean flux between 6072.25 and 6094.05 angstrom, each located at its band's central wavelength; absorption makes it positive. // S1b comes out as -1.2 angstrom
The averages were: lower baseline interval 5.78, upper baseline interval 5.82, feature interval 5.93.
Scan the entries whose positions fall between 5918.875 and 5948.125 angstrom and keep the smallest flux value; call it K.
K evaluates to 5.127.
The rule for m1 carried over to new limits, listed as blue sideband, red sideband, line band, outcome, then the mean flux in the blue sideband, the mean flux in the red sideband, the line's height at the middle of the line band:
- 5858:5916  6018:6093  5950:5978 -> -1.7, 5.5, 5.92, 5.69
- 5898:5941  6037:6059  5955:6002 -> -1.0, 5.77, 5.97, 5.86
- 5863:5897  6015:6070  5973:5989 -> -0.7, 5.45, 5.92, 5.74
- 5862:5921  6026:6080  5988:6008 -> 0.1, 5.49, 5.97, 5.81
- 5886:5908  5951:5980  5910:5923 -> -0.6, 5.13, 6.03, 5.39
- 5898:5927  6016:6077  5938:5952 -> -0.9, 5.64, 5.91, 5.71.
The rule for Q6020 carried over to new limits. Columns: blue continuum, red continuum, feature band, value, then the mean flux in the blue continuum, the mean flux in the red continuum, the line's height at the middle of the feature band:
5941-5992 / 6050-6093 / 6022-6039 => 0.7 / 6.04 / 6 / 6.02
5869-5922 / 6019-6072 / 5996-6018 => -0.2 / 5.44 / 5.92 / 5.8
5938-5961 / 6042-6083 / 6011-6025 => 0.3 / 6.02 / 6.02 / 6.02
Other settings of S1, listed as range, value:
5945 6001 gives 5.456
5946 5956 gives 5.74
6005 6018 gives 5.187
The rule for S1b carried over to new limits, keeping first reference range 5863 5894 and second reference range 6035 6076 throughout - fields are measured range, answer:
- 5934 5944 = -1.0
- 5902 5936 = -0.9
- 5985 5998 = -0.3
